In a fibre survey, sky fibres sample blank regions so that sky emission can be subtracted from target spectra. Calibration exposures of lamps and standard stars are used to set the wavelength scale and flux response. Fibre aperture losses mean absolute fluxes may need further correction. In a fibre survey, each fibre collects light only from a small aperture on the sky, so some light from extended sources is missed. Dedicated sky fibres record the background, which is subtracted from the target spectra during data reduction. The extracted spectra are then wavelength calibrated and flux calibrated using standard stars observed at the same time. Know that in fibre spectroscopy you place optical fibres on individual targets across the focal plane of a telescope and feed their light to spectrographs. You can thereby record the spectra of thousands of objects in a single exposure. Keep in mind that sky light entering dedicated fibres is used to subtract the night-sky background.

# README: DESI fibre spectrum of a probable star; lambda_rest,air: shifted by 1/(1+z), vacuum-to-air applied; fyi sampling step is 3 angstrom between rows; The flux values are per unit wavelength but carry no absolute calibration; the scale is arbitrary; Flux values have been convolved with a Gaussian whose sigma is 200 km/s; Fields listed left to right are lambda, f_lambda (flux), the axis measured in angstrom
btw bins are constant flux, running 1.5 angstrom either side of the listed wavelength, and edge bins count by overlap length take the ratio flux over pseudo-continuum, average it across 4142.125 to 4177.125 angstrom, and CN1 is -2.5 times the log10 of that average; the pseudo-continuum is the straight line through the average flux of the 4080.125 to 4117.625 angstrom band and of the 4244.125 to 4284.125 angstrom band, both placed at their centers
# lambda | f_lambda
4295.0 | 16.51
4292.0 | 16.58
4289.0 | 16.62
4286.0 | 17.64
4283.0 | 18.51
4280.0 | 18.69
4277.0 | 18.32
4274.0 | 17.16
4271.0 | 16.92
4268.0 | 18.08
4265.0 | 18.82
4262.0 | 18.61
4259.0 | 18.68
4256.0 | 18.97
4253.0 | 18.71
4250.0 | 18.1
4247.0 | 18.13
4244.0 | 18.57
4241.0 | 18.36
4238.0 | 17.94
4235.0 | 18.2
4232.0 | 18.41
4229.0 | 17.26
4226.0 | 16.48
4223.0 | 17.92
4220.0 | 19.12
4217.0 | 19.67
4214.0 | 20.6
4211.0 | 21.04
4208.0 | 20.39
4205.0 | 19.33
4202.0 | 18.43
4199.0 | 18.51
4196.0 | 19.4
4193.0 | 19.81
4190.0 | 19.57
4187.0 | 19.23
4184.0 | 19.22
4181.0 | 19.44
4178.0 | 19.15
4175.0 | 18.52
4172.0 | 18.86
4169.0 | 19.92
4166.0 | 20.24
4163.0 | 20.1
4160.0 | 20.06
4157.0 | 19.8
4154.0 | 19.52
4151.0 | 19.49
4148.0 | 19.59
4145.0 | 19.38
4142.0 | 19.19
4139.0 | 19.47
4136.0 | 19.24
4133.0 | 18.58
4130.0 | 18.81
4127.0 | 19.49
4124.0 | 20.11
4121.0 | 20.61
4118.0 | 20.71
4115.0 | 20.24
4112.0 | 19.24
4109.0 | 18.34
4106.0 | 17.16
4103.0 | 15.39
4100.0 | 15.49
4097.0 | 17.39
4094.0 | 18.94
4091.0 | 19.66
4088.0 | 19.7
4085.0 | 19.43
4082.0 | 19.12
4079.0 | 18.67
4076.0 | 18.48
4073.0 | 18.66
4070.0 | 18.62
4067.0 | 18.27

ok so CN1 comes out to -0.068 mag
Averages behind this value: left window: 18.4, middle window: 19.6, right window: 18.3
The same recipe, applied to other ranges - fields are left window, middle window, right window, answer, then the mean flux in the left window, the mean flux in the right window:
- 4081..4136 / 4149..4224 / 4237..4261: -0.05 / 18.8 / 18.4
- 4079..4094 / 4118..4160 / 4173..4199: -0.01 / 19.3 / 19.2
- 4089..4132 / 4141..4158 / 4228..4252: -0.06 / 18.7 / 18.2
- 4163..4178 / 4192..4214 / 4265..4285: -0.04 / 19.4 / 18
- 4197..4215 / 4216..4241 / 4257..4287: 0.06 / 19.7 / 18.2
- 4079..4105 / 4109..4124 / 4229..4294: -0.11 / 18.2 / 18.1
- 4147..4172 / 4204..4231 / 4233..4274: -0.01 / 19.8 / 18.3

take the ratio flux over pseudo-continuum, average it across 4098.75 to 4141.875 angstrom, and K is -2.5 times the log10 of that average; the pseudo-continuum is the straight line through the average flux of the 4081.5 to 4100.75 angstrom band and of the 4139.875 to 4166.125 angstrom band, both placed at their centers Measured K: 0.02 mag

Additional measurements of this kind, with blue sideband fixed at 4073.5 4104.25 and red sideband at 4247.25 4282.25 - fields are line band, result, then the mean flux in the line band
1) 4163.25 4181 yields -0.07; 19.4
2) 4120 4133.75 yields -0.07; 19.5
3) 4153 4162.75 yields -0.09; 19.8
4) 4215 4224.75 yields -0.04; 18.9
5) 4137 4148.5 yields -0.06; 19.4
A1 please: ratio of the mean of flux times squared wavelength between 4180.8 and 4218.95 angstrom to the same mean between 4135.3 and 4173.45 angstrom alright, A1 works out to 1.0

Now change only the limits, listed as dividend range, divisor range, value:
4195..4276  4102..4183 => 1.01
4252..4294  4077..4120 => 1.05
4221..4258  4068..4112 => 1.07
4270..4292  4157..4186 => 0.95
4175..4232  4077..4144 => 1.06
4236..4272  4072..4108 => 1.09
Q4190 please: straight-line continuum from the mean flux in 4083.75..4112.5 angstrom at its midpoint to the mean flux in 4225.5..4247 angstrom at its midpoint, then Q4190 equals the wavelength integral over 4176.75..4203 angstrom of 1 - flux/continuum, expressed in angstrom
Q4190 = -1.8 angstrom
